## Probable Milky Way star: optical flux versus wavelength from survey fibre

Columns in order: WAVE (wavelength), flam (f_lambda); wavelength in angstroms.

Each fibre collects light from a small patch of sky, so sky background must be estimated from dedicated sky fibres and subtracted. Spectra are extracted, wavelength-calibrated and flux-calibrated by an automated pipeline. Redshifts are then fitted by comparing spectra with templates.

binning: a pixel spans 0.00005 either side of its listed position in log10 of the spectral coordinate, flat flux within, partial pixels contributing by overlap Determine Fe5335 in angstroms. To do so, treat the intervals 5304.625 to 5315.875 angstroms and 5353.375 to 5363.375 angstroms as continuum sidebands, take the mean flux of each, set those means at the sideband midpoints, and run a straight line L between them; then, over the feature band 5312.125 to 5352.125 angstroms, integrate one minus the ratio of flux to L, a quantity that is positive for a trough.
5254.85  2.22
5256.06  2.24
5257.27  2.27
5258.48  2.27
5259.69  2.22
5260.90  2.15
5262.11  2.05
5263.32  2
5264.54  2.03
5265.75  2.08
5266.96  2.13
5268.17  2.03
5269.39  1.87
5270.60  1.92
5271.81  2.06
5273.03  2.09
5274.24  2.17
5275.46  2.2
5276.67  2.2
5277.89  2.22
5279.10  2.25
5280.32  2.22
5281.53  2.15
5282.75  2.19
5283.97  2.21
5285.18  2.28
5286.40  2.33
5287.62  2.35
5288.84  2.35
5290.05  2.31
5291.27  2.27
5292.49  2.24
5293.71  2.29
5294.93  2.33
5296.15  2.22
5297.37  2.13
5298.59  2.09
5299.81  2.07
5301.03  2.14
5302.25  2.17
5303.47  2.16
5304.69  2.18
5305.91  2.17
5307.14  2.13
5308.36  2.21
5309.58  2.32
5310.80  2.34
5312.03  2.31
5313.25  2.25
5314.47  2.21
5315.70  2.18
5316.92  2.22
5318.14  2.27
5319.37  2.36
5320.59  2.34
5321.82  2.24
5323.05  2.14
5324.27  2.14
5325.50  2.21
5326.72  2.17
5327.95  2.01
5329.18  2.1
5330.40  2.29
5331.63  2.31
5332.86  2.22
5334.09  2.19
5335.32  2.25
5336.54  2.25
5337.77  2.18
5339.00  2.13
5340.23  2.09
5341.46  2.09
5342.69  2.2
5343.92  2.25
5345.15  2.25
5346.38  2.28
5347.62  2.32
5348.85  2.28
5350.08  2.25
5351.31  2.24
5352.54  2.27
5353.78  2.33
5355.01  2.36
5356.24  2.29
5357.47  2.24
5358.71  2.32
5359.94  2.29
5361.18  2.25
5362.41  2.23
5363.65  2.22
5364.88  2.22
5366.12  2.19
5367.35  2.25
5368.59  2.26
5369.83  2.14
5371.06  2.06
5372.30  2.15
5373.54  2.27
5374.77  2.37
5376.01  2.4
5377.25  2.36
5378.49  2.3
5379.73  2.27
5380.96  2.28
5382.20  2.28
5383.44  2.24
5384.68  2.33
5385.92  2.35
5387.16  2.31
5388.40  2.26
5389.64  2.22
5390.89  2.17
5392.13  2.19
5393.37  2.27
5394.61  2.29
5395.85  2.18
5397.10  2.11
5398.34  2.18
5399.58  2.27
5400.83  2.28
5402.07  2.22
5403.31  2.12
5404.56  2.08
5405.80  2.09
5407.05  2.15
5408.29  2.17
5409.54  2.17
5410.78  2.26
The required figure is 0.7 angstroms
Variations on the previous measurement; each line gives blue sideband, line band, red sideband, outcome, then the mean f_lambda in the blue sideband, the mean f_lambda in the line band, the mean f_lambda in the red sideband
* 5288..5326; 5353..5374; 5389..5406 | -0.3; 2.23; 2.24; 2.19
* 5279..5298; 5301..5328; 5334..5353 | 0.3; 2.26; 2.22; 2.22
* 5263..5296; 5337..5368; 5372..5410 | -0.3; 2.18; 2.24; 2.24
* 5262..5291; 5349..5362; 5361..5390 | -0.3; 2.16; 2.28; 2.26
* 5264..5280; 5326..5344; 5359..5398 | 0.1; 2.1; 2.18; 2.25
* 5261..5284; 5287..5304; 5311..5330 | -0.5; 2.11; 2.22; 2.21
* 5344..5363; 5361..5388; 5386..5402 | -0.1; 2.28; 2.26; 2.23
